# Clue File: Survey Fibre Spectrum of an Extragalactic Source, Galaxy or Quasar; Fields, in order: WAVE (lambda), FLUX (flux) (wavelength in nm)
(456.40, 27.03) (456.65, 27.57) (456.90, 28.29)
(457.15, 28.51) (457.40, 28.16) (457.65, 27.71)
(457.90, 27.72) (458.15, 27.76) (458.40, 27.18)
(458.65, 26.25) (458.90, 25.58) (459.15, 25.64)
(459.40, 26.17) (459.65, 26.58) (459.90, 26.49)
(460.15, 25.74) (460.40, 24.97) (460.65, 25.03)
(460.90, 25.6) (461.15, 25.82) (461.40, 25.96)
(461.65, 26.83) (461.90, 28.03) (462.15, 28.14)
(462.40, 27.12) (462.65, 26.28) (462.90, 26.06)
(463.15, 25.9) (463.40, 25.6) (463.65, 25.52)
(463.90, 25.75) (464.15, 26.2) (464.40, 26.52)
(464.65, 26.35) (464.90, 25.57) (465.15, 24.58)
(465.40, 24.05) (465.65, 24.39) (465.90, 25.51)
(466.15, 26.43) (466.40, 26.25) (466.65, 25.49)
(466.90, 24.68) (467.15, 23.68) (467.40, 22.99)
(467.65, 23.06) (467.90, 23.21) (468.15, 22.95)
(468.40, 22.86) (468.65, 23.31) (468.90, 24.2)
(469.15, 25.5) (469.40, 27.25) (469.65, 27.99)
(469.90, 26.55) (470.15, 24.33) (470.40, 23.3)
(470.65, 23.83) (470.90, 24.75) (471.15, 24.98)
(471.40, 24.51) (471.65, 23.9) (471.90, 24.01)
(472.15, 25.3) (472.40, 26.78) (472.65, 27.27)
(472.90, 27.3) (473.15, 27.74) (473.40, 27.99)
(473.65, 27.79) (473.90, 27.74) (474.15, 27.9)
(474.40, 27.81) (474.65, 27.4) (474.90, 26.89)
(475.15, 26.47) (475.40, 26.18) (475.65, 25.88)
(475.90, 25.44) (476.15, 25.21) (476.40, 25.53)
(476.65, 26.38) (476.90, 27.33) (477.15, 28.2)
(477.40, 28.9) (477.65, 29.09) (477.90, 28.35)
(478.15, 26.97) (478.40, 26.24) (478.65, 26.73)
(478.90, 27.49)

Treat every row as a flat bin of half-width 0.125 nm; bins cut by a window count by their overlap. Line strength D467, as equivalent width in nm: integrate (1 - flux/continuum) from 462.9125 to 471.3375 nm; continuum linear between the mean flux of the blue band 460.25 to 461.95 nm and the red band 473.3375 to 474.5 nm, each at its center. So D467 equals 0.58 nm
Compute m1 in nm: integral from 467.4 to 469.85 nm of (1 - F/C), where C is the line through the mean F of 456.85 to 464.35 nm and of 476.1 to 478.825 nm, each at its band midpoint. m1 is 0.219 nm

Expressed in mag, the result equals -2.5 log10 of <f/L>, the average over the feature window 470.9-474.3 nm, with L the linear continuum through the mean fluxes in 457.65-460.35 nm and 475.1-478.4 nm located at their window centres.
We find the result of 0.02 mag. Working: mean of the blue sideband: 26.5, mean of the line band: 26.4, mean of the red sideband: 26.9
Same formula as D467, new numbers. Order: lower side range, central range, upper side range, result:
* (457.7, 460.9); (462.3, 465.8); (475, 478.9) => 0.098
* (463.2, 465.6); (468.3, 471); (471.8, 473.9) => 0.148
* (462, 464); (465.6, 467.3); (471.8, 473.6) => 0.081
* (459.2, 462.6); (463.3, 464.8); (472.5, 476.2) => 0.029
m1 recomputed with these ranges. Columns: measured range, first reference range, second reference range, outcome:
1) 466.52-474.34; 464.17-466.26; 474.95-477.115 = 0.158 nm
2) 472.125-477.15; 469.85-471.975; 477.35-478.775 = -0.157 nm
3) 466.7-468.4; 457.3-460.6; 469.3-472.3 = 0.133 nm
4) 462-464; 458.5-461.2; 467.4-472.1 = -0.074 nm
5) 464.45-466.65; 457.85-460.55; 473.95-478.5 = 0.095 nm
